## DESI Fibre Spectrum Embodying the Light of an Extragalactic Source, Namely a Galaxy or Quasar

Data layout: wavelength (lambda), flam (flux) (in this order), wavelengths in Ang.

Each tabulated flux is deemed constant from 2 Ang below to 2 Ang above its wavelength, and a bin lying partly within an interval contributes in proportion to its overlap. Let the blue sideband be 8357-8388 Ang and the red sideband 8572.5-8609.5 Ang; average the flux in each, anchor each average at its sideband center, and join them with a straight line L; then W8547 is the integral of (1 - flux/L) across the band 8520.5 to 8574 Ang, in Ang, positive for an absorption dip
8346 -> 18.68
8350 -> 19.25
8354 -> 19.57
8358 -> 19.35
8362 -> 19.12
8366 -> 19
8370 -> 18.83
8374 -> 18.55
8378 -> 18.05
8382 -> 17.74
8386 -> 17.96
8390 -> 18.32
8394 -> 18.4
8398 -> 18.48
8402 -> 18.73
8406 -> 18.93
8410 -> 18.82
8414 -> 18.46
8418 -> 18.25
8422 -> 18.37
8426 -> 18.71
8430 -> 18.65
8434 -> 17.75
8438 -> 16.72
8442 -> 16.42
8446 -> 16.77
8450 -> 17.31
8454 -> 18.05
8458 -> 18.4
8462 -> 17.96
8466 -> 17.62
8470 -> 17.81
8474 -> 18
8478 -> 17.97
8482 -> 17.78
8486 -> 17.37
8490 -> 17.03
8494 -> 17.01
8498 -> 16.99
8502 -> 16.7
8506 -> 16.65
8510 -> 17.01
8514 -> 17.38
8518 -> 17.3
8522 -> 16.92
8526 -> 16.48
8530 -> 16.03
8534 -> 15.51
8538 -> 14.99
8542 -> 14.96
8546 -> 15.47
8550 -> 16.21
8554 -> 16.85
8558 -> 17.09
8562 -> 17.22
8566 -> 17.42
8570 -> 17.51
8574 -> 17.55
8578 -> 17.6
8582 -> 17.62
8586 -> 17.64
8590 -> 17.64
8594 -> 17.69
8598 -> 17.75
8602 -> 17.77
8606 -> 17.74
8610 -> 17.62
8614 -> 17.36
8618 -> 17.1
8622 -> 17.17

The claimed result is 4.3 Ang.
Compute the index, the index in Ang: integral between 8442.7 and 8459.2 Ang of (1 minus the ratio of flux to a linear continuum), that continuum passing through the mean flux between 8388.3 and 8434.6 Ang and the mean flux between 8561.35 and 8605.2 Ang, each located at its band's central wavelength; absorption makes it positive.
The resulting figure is 0.7 Ang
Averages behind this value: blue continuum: 18.5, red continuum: 17.6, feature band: 17.5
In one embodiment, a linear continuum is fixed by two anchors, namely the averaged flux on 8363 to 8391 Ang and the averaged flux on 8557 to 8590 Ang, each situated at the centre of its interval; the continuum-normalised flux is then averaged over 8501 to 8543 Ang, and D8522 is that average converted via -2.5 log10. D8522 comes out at 0.09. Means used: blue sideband 18.4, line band 16.4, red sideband 17.5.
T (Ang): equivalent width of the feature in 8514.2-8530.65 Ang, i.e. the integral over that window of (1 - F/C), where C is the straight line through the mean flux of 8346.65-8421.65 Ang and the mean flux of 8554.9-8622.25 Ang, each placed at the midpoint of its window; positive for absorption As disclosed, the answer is 1.0 Ang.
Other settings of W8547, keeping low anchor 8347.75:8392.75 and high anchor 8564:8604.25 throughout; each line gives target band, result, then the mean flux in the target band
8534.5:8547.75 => 2.0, 15.2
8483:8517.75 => 1.9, 17.1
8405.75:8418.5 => -0.1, 18.6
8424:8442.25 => 0.6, 17.8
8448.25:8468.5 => 0.4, 17.9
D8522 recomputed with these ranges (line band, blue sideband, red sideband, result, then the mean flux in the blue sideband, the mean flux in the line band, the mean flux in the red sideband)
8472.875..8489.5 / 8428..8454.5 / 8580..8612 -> -0.02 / 17.3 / 17.7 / 17.7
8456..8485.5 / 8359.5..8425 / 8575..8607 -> 0.02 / 18.5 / 17.9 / 17.7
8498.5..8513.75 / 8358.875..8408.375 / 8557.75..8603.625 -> 0.07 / 18.5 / 16.9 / 17.6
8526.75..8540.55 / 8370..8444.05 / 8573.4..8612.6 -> 0.15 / 18.2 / 15.6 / 17.7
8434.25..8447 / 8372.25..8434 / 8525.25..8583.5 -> 0.07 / 18.4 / 16.8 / 16.6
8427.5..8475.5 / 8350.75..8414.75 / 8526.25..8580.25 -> 0.01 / 18.7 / 17.6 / 16.5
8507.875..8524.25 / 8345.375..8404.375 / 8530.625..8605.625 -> 0.02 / 18.7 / 17.1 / 16.9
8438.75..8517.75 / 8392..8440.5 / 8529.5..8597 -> 0.02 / 18.3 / 17.4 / 16.8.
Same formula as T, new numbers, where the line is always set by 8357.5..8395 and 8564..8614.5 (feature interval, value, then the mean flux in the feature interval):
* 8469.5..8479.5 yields 0.1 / 17.9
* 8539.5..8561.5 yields 2.0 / 16.2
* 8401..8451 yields 0.8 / 18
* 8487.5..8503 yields 0.9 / 17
